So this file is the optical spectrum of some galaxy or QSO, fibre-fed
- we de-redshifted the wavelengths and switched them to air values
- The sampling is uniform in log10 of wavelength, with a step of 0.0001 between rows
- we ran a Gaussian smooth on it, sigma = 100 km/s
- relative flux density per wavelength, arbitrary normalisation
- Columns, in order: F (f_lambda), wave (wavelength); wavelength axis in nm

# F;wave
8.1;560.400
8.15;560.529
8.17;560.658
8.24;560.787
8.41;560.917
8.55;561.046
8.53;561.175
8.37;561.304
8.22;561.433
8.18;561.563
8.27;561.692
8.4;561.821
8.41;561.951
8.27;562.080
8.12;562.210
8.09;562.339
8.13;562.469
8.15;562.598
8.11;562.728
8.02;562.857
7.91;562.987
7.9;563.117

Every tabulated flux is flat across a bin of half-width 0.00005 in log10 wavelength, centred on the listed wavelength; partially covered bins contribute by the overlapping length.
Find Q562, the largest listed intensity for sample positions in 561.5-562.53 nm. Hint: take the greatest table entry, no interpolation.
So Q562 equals 8.41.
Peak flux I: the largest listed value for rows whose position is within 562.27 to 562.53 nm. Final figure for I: 8.13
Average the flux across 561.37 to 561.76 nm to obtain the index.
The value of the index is 8.22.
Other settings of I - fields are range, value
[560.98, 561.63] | 8.55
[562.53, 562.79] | 8.15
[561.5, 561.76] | 8.27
